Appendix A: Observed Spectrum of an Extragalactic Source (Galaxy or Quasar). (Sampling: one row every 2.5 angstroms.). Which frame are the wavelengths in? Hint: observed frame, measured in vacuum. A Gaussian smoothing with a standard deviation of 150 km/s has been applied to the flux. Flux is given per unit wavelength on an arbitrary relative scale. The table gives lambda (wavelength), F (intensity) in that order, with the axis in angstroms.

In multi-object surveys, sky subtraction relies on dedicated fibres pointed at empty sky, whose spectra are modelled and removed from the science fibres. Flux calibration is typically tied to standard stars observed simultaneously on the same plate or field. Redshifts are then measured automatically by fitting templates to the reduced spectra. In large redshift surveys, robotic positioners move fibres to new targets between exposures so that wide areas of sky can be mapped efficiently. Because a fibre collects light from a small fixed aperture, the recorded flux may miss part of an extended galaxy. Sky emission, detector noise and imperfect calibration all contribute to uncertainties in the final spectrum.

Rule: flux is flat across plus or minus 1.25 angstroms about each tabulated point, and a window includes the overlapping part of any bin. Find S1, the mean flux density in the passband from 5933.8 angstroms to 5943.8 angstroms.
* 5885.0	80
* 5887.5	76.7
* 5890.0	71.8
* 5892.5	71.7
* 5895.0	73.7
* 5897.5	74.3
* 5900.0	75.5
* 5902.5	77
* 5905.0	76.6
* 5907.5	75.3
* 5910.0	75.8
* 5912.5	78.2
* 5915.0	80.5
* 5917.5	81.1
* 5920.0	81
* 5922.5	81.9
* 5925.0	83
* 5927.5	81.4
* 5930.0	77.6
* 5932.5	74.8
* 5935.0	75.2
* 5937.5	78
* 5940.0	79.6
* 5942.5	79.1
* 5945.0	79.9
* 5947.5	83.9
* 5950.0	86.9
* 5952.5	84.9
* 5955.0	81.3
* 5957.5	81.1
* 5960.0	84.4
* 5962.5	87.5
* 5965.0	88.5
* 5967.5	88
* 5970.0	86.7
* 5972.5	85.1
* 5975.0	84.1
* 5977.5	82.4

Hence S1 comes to 78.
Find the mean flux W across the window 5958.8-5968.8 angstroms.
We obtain 87.1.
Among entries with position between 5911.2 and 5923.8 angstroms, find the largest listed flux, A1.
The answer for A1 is 81.9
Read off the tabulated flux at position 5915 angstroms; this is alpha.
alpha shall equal 80.5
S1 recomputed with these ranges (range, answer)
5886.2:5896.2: 73.5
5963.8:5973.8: 87.1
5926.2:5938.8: 77.4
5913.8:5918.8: 80.8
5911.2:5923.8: 80.5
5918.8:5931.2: 81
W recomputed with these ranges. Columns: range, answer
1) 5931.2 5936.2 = 75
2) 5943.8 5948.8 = 82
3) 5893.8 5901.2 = 74.5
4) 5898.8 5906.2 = 76.4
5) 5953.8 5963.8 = 83.6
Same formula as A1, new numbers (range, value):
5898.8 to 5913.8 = 78.2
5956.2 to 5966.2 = 88.5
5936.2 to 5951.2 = 86.9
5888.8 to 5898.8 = 74.3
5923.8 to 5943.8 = 83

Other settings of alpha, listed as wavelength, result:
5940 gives 79.6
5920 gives 81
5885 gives 80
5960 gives 84.4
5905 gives 76.6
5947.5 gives 83.9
